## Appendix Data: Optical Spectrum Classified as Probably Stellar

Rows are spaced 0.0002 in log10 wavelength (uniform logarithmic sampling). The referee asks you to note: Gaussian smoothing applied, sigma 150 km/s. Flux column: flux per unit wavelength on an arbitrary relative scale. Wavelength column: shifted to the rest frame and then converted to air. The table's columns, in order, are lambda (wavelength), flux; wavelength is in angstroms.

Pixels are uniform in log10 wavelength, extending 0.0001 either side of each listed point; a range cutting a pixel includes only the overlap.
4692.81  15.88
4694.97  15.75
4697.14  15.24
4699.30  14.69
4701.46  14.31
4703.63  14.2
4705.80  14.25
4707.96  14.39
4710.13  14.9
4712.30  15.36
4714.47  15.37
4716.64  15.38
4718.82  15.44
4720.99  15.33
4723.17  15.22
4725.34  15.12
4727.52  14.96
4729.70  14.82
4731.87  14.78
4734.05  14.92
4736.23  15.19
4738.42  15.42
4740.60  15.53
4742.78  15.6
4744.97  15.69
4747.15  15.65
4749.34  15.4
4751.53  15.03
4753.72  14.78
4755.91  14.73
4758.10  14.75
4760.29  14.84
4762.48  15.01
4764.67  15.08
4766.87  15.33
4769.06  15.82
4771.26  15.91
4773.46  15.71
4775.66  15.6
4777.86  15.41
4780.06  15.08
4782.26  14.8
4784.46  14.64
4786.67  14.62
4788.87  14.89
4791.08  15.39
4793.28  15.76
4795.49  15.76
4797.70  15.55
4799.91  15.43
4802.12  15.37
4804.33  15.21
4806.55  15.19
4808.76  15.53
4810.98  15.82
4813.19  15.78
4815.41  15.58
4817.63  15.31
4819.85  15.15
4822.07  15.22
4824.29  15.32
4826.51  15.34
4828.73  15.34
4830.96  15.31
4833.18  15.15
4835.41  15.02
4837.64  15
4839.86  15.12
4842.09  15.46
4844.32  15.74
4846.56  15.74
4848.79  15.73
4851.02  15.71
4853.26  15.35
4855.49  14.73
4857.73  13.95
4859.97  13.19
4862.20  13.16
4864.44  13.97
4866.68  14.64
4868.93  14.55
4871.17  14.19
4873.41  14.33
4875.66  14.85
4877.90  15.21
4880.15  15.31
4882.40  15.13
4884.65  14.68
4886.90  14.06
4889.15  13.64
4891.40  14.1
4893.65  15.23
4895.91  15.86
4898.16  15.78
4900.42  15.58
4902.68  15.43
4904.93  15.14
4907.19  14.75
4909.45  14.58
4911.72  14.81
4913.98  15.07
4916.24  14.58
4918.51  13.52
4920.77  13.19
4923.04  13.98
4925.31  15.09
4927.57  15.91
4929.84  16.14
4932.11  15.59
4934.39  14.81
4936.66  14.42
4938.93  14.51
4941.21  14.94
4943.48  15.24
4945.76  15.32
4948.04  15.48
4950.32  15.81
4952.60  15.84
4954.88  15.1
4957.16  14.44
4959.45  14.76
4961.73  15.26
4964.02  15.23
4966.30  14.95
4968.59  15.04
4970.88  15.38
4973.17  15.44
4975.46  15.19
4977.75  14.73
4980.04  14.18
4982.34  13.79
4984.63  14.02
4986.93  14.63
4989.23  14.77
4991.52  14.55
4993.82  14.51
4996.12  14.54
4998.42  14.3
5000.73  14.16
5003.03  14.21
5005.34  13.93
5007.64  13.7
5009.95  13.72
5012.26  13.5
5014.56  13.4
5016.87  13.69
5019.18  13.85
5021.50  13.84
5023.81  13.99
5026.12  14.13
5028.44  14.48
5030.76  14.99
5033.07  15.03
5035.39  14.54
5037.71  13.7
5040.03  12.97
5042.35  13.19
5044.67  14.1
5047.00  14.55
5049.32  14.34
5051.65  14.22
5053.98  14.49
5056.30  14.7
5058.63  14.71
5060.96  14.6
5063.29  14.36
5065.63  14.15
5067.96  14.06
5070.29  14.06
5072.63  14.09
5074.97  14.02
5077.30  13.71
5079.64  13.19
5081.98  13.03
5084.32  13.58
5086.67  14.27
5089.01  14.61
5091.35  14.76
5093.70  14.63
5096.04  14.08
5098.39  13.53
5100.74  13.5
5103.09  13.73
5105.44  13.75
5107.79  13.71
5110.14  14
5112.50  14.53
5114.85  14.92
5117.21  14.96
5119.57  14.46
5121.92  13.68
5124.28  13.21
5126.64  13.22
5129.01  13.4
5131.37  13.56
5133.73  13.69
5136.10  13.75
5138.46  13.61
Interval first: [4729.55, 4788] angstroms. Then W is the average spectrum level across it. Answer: 15.2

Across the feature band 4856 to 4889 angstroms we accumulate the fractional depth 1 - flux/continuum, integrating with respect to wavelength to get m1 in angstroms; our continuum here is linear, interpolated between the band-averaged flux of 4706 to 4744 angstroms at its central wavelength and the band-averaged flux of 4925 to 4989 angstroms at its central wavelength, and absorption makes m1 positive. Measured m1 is 1.6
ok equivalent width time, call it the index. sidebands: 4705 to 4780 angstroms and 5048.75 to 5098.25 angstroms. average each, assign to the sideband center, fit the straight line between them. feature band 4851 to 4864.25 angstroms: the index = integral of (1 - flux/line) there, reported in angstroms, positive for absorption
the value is 0.6 angstroms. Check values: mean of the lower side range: 15.2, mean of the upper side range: 14.2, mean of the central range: 14.2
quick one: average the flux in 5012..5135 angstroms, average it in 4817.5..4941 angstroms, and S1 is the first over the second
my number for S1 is 0.9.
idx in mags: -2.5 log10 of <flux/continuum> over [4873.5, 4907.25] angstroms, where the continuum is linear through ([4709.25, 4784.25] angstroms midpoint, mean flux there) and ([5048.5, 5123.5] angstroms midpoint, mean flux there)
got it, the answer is -0.02 mag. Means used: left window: 15.2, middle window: 15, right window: 14.1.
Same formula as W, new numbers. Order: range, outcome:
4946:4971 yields 15.2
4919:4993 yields 14.9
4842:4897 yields 14.7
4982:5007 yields 14.3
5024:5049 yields 14.2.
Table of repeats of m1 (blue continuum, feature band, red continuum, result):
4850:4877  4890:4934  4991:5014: -2.1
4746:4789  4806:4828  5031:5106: -0.7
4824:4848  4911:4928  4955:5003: 0.6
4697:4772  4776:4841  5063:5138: -1.9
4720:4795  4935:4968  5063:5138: -1.4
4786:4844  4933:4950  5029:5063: -0.3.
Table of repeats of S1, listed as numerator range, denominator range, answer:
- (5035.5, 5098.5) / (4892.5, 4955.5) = 0.93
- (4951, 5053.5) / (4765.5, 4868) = 0.95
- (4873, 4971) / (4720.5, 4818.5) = 0.98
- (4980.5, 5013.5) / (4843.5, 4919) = 0.96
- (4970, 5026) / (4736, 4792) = 0.94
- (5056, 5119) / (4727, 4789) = 0.93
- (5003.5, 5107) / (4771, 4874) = 0.93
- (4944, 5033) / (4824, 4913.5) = 0.98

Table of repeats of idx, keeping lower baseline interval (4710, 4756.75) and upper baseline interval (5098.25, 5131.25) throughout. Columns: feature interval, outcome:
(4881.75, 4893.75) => 0.022 mag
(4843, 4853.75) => -0.060 mag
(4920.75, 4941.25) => -0.030 mag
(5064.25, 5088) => 0.016 mag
